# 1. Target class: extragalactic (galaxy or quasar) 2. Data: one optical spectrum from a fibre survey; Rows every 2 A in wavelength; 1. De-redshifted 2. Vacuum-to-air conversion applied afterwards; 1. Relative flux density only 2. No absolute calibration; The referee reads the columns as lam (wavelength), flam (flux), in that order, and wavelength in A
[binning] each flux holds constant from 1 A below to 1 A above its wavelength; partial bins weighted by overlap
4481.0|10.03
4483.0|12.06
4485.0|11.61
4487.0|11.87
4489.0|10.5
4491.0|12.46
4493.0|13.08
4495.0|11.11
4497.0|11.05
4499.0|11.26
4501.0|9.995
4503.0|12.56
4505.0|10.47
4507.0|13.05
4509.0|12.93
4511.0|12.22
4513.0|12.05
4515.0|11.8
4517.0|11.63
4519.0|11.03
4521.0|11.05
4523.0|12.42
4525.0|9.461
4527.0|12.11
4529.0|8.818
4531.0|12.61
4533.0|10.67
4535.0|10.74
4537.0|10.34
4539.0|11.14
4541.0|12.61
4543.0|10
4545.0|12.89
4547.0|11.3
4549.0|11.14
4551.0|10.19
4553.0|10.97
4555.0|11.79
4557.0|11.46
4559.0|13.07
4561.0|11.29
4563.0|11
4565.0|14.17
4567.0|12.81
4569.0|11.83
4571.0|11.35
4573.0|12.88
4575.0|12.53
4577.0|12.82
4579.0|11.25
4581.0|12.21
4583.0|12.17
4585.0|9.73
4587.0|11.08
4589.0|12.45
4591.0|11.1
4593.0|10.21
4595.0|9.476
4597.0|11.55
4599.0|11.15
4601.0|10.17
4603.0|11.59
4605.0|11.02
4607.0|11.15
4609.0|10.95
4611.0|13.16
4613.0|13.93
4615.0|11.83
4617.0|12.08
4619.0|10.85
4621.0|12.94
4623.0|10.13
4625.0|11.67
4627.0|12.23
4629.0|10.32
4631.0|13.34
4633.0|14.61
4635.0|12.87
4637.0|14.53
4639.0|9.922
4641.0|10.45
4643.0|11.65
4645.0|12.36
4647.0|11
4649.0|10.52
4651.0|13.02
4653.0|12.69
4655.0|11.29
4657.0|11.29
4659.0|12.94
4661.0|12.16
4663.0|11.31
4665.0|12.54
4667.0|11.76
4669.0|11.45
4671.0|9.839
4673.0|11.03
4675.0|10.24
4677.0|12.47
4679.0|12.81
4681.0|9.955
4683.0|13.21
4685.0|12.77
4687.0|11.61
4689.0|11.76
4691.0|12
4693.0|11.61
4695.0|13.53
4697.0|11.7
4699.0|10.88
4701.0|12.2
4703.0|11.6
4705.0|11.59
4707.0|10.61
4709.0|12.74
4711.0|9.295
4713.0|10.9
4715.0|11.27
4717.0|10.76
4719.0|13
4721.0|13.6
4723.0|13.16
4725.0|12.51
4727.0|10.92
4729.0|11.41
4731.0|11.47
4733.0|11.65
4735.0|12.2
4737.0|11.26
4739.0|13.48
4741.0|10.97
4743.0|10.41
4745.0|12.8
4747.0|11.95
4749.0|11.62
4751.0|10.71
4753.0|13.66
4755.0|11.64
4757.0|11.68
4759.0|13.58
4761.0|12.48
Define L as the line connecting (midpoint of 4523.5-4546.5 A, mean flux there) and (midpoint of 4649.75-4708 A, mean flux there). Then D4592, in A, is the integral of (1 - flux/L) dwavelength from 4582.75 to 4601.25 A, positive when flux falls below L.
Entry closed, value 0.8 A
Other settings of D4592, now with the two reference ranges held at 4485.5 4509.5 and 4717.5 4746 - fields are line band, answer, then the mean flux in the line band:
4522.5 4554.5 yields 1.8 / 11.1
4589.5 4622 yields 1.0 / 11.5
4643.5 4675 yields 0.8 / 11.6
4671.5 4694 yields 0.4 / 11.7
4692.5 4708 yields 0.3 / 11.7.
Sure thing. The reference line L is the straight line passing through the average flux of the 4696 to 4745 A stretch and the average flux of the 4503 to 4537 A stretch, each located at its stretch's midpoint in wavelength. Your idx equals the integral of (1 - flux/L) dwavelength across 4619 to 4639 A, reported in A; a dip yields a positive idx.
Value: -1.27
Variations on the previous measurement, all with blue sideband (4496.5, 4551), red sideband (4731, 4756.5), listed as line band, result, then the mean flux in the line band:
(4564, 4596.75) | -0.8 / 11.7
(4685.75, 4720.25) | 0.4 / 11.6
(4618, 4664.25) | -1.2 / 11.9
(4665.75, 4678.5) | 0.5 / 11.2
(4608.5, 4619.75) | -0.6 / 12.2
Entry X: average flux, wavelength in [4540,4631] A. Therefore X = 11.6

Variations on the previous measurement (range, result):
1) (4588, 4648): 11.7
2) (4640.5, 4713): 11.7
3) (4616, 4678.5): 11.8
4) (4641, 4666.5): 11.8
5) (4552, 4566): 12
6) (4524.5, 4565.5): 11.3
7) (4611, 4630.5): 11.9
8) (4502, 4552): 11.4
